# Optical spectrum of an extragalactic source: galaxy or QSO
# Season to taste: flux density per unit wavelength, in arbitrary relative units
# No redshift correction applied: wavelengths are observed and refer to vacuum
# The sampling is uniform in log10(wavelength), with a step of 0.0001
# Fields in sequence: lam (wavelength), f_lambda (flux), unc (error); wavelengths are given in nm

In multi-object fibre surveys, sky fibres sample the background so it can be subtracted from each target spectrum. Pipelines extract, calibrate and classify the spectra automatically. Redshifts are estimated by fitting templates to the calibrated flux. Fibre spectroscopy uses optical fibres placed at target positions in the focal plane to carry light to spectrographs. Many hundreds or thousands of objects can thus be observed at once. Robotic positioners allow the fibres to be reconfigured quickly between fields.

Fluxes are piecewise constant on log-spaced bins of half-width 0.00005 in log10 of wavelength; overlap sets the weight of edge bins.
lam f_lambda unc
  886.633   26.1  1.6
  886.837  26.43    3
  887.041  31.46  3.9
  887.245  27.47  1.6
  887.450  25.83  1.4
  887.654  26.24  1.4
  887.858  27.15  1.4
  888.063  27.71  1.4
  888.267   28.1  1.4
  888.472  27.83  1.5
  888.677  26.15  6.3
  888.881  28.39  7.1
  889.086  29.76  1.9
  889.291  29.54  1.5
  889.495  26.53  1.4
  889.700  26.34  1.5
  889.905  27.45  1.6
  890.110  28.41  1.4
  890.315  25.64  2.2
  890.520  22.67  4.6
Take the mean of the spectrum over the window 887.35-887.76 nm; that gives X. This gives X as 26.1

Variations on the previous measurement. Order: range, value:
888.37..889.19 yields 28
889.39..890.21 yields 27.2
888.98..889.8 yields 28.1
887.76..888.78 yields 27.4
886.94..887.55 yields 28.2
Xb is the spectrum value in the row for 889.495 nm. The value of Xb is 26.53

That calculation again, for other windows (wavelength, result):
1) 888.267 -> 28.1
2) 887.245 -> 27.47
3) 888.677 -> 26.15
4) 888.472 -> 27.83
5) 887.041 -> 31.46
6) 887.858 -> 27.15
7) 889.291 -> 29.54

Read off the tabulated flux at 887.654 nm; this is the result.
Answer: 26.24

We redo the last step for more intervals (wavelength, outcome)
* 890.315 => 25.64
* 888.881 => 28.39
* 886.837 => 26.43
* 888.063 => 27.71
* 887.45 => 25.83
